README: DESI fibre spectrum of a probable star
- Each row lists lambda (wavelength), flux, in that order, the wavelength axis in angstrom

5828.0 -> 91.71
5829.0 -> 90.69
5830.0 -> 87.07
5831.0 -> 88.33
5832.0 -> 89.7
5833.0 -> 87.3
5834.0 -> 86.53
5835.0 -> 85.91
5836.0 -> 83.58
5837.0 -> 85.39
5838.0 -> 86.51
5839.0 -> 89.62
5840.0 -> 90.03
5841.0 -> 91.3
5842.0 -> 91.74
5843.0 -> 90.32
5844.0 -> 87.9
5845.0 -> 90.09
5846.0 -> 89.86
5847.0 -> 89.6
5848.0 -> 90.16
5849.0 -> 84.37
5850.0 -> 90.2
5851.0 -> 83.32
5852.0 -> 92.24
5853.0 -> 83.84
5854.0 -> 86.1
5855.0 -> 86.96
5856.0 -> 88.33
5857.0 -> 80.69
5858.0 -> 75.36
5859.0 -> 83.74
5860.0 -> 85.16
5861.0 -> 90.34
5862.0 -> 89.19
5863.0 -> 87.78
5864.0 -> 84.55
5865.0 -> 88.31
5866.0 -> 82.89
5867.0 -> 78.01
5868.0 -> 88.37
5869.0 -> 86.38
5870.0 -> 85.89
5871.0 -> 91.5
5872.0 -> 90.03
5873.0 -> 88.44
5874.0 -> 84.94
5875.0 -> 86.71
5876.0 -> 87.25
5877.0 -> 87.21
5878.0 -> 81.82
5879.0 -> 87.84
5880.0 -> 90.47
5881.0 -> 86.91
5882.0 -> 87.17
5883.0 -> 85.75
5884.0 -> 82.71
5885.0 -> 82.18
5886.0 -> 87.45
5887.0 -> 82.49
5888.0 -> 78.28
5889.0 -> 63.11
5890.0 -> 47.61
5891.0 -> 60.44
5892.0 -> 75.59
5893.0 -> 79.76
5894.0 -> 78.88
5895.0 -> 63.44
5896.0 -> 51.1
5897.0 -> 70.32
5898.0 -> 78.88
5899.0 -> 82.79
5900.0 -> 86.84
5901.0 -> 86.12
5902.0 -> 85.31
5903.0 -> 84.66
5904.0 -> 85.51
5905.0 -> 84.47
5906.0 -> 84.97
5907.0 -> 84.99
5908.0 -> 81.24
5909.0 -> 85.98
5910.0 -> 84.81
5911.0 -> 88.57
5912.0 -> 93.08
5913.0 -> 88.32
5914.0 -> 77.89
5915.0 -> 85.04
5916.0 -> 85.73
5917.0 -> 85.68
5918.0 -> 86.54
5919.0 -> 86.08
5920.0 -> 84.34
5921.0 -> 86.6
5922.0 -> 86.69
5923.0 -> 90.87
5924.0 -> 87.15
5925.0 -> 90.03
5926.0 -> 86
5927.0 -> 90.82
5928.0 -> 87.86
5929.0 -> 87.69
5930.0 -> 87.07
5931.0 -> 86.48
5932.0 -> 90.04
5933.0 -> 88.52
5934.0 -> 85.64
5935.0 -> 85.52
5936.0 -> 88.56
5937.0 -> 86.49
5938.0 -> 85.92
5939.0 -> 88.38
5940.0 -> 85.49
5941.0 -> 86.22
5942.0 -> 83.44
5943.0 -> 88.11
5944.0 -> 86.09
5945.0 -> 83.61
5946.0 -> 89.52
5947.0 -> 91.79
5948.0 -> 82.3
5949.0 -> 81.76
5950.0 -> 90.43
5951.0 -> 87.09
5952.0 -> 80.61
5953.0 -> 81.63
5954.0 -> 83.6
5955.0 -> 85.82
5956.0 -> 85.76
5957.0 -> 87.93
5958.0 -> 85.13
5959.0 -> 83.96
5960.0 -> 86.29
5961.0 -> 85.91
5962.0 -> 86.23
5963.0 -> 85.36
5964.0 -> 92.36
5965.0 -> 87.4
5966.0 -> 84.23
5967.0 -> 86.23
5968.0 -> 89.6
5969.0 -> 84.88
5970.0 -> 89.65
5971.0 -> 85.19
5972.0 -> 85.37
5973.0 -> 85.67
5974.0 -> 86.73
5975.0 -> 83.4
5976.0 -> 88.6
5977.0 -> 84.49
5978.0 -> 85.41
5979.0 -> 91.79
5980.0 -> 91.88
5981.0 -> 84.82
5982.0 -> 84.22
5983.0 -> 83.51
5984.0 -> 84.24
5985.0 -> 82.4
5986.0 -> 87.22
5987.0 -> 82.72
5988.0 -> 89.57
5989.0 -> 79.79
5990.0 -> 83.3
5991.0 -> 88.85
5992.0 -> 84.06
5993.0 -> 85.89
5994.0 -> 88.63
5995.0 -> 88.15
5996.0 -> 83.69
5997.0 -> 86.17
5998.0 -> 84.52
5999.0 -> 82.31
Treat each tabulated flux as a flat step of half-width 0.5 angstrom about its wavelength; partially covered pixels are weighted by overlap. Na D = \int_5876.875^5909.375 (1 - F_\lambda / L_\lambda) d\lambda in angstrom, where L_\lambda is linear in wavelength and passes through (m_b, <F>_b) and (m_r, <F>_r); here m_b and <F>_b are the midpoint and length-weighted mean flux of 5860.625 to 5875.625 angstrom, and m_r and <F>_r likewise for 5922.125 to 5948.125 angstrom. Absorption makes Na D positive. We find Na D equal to 2.9 angstrom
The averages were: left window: 86.9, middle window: 79.3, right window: 87.4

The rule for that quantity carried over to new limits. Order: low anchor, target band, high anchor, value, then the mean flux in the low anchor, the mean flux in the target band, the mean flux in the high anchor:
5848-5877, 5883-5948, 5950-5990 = 2.15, 86.2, 83.2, 85.8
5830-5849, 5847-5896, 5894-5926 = 1.86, 88.4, 82.9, 83.3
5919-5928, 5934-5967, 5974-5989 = 0.31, 87.7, 86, 85.8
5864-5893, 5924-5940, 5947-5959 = -0.63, 82.3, 87.6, 85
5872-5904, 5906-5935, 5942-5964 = -1.40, 79.7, 86.7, 85.8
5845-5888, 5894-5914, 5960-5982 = 1.14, 86.2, 81.5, 86.8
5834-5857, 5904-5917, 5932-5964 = 0.19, 87.9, 85.4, 86.1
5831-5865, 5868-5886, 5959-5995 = 0.06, 87.2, 86.7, 86.2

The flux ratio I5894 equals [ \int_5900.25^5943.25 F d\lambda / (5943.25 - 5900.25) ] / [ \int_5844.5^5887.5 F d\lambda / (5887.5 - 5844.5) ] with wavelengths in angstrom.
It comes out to 1.00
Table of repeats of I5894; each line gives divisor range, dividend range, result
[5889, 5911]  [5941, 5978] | 1.11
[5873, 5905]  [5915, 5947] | 1.09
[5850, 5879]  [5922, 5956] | 1.01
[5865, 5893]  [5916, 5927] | 1.06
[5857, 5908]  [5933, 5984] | 1.05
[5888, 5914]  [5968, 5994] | 1.10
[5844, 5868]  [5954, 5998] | 1.00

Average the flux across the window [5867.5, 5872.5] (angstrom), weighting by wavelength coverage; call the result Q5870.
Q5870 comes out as 88.4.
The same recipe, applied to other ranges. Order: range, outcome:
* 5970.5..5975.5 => 85.3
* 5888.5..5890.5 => 55.4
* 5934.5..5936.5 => 87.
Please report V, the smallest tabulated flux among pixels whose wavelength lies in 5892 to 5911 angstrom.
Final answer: 51.1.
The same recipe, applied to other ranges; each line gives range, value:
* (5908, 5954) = 77.89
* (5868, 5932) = 47.61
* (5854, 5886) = 75.36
